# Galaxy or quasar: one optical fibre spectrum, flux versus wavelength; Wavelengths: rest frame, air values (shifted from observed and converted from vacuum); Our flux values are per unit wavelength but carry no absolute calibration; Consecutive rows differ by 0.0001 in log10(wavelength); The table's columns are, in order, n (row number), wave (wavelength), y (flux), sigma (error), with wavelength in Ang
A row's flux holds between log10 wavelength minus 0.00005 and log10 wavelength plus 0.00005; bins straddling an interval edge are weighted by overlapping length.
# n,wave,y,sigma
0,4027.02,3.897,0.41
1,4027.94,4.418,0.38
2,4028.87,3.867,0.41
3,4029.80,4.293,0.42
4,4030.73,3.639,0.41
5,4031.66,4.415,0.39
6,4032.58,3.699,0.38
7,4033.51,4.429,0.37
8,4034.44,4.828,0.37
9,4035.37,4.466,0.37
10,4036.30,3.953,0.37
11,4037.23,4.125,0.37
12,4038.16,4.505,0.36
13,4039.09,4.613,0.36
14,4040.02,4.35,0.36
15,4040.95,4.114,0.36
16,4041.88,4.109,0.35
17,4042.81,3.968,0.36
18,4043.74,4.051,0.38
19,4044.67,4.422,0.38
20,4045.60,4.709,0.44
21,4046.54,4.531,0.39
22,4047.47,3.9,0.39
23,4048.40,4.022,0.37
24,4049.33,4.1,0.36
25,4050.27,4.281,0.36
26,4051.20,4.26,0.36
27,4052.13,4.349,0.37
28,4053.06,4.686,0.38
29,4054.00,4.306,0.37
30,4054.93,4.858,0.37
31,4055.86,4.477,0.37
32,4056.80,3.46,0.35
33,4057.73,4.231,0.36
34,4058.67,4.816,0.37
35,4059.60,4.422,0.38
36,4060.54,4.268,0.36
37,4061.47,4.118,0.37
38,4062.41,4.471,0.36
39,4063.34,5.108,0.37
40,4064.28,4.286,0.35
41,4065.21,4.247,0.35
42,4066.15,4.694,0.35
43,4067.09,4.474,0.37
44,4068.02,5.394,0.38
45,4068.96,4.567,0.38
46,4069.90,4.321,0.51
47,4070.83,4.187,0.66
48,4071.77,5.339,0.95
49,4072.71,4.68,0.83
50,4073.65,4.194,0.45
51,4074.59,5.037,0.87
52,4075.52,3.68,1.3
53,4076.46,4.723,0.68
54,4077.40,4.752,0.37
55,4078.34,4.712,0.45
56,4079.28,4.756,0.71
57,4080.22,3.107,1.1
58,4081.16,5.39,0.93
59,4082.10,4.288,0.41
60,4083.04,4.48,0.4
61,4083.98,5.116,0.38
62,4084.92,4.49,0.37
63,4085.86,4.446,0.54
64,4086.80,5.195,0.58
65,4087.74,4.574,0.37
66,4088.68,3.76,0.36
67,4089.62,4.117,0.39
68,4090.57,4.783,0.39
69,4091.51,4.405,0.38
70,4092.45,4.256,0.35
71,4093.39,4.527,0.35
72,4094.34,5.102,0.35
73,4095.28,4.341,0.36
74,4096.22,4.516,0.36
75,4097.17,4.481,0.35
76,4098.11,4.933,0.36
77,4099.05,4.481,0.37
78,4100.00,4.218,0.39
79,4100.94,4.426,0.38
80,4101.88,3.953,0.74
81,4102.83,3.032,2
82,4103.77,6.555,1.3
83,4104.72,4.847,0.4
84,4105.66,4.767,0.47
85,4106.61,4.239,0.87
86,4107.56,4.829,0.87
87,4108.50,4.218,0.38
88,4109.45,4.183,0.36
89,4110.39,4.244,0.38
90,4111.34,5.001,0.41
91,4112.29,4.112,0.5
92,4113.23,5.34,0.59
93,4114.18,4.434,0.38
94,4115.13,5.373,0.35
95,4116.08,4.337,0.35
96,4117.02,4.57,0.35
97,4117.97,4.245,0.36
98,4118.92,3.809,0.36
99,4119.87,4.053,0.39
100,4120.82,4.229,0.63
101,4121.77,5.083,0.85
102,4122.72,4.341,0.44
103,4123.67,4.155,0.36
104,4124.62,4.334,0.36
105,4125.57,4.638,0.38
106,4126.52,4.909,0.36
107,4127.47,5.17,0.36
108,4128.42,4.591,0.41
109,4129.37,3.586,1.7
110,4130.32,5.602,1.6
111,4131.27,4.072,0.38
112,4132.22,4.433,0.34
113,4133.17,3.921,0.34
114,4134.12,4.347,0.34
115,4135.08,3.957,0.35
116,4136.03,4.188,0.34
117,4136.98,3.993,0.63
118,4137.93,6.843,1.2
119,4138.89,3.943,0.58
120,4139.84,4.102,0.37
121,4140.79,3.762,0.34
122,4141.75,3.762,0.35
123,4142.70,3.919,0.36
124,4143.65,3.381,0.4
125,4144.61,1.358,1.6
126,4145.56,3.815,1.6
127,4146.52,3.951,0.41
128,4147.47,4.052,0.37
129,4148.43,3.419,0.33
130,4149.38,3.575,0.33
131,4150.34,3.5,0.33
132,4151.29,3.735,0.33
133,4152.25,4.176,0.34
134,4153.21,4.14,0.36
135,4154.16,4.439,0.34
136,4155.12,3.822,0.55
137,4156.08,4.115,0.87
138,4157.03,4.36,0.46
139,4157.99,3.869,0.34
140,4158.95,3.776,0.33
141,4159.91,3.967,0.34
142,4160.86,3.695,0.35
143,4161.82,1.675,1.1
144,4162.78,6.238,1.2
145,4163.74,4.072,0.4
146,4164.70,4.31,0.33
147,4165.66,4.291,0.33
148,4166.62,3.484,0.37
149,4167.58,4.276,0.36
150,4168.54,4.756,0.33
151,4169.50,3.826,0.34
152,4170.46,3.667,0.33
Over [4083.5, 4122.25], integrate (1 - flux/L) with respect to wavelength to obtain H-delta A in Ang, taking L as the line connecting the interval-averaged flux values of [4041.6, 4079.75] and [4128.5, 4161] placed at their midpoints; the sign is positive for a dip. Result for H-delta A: -2.8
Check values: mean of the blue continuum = 4.44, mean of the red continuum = 4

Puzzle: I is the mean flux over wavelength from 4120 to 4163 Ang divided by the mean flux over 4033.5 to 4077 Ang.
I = 0.93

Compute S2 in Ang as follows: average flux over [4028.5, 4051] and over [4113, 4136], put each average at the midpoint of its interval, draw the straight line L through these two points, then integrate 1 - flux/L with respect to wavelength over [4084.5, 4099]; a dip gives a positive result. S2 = -0.5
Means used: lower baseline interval 4.23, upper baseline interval 4.46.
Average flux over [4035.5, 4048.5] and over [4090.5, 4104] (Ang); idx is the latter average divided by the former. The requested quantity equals 1.1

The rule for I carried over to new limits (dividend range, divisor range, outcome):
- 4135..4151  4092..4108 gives 0.85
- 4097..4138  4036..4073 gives 1.02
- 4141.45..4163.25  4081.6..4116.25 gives 0.83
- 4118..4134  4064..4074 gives 0.96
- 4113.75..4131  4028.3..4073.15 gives 1.04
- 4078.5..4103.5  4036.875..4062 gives 1.04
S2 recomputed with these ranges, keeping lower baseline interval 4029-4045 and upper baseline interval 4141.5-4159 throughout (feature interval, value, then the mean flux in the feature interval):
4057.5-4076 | -1.9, 4.53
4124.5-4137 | -2.0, 4.43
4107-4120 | -2.0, 4.49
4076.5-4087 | -1.5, 4.6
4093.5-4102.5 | -1.1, 4.47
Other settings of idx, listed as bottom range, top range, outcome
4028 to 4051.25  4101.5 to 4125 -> 1.06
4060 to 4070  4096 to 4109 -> 1.00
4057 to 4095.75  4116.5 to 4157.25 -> 0.92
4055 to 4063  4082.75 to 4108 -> 1.05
